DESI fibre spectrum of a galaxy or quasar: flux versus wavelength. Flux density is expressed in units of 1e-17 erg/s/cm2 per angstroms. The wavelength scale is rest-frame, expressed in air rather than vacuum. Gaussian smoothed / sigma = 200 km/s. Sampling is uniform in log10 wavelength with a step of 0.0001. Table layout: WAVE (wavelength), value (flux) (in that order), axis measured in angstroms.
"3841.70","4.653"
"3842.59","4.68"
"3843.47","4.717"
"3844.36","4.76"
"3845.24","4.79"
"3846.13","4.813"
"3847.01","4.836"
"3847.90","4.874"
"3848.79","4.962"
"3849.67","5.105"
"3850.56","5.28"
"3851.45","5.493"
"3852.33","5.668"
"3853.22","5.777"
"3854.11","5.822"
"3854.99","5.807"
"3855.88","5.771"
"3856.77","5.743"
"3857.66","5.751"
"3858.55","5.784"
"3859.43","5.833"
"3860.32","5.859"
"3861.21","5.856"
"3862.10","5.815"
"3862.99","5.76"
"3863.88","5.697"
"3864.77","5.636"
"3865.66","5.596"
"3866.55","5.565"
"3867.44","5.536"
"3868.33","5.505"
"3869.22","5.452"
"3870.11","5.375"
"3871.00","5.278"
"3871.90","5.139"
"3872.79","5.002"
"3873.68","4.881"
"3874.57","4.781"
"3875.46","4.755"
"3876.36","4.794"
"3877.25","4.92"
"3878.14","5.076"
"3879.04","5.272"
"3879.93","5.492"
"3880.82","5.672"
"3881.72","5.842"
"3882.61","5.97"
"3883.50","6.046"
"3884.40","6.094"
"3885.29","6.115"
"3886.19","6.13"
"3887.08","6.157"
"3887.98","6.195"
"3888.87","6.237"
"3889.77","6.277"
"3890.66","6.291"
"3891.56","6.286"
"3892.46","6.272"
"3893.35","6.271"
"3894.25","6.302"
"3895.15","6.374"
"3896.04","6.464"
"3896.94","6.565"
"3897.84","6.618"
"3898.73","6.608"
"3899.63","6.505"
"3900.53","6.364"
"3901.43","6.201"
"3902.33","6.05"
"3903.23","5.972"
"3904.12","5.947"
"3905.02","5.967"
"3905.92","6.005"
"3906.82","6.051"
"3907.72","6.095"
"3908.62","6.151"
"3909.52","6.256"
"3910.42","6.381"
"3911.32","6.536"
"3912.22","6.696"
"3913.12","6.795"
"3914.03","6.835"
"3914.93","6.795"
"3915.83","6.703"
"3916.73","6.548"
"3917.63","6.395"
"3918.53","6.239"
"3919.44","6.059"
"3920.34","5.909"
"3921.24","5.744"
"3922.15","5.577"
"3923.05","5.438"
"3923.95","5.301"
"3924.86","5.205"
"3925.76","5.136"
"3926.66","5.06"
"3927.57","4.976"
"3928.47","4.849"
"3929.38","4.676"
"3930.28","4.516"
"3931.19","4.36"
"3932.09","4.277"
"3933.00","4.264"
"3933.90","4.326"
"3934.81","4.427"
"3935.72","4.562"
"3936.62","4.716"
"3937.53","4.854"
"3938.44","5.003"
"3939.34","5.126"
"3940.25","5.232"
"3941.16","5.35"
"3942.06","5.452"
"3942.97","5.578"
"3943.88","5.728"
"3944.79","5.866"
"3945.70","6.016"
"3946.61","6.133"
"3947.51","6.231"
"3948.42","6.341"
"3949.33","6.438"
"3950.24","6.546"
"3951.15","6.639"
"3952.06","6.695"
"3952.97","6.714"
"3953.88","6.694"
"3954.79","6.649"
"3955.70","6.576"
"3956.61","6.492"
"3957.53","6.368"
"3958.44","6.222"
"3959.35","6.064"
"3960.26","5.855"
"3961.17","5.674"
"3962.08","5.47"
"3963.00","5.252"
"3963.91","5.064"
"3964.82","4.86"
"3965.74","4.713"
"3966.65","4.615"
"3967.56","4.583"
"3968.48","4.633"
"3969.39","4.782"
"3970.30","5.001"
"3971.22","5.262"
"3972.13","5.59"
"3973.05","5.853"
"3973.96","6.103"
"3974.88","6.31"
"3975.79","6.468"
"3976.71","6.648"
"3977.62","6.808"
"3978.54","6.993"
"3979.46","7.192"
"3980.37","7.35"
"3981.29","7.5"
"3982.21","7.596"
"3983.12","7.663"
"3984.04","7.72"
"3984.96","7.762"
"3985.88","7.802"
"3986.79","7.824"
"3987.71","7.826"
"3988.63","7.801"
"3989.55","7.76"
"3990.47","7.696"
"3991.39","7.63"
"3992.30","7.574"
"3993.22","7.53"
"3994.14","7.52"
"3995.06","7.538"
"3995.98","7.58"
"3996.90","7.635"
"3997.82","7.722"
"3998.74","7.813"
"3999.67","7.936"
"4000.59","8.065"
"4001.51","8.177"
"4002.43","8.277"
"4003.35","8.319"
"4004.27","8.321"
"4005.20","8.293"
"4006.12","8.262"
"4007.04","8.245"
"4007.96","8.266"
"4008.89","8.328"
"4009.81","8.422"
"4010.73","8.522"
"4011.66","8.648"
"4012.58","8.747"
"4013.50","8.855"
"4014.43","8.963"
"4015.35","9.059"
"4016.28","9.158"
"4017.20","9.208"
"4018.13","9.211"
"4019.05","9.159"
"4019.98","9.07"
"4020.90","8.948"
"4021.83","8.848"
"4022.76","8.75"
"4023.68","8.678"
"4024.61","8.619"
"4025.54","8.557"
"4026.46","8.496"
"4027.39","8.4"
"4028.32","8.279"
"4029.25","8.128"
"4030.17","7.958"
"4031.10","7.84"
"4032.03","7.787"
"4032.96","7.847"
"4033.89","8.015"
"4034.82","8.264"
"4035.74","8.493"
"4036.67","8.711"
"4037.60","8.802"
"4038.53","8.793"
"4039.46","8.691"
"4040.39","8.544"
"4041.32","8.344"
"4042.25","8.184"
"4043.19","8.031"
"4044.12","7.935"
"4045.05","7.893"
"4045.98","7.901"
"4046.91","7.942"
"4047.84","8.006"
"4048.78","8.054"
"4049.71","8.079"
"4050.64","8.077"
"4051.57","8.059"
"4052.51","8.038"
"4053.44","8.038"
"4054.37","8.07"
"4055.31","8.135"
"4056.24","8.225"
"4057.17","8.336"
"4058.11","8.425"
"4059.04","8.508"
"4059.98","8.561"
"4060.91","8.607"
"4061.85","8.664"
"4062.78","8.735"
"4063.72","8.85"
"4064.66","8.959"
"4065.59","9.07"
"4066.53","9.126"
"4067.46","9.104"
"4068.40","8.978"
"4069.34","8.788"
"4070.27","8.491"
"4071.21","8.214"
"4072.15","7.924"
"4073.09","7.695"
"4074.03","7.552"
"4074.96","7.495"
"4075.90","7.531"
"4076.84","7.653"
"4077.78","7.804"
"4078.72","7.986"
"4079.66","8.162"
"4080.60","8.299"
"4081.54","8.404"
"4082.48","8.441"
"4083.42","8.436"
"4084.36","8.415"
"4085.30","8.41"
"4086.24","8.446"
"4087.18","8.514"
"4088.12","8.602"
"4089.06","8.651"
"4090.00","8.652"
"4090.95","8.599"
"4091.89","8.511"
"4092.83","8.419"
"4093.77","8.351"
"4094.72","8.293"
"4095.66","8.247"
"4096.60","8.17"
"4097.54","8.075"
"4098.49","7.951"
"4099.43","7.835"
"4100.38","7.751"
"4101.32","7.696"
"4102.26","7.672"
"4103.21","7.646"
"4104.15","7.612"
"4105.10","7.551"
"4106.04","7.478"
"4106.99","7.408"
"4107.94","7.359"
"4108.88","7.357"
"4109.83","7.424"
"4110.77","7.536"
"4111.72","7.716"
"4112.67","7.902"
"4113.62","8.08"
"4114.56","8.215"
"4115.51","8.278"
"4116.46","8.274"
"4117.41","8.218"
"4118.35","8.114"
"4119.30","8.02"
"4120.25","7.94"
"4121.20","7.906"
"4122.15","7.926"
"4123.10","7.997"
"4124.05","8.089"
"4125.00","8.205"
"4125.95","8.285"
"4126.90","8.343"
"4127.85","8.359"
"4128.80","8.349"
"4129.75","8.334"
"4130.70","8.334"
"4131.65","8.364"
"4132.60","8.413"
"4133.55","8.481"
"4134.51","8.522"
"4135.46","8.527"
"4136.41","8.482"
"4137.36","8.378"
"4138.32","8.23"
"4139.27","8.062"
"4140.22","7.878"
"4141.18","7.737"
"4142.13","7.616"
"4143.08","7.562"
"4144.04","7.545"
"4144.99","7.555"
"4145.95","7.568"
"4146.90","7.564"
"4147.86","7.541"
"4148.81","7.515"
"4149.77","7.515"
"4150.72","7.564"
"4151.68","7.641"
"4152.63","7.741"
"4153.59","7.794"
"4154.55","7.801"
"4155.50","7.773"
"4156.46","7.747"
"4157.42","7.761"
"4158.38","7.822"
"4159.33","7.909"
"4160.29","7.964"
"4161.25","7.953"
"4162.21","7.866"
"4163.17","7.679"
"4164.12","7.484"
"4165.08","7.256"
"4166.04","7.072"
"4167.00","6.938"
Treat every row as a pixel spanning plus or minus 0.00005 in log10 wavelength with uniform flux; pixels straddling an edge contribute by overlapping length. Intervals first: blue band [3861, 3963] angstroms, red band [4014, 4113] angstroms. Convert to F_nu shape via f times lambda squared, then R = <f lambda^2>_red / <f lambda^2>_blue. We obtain 1.5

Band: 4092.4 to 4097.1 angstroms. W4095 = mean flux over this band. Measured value 8.3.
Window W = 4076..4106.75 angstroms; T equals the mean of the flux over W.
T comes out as 8.13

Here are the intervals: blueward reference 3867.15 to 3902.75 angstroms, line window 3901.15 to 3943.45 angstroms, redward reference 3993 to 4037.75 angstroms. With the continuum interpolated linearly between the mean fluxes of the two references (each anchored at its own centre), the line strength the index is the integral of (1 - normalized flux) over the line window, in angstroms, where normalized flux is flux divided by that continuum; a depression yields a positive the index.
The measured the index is 6.1 angstroms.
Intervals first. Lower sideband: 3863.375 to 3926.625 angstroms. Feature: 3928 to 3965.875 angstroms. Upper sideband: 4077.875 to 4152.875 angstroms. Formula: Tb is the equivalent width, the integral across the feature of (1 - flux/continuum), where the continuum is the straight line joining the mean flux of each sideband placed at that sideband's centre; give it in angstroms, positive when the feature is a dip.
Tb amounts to 5.1 angstroms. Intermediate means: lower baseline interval 5.92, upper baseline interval 8.04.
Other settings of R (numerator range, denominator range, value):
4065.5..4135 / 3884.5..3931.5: 1.49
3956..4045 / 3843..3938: 1.42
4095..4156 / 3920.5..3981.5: 1.54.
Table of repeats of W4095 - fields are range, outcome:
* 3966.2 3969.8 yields 4.65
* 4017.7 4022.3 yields 9.04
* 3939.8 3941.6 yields 5.28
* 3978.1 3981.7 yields 7.26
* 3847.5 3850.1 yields 4.99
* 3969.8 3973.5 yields 5.41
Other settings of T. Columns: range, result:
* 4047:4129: 8.16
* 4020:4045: 8.39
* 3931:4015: 6.64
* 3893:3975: 5.76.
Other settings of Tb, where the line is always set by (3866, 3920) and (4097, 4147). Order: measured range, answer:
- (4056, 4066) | -1.62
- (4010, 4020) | -2.71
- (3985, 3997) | -1.48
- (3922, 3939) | 4.05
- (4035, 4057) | -2.76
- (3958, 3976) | 3.32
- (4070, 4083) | -0.69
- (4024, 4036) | -1.74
